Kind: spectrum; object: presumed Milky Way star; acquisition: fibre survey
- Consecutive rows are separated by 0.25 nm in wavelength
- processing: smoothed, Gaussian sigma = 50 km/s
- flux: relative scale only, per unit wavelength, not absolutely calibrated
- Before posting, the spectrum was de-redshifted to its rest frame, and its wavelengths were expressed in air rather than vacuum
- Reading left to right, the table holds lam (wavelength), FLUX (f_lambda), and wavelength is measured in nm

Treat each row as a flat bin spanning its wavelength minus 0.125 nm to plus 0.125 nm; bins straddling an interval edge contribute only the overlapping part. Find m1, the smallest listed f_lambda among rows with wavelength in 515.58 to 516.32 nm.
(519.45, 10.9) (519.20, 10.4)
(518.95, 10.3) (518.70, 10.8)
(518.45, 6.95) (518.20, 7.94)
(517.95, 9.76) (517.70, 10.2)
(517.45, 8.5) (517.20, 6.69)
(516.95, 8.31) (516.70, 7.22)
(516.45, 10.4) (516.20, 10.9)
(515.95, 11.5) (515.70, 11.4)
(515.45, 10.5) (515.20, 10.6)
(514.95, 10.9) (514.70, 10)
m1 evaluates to 10.9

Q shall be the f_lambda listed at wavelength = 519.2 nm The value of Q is 10.4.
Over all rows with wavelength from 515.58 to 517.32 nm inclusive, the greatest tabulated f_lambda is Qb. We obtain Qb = 11.5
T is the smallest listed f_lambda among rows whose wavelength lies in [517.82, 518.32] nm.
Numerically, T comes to 7.94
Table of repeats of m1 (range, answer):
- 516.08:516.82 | 7.22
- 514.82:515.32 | 10.6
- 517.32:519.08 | 6.95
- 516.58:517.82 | 6.69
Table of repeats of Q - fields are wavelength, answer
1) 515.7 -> 11.4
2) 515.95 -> 11.5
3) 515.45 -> 10.5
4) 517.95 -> 9.76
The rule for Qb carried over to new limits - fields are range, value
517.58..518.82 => 10.8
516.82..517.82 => 10.2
